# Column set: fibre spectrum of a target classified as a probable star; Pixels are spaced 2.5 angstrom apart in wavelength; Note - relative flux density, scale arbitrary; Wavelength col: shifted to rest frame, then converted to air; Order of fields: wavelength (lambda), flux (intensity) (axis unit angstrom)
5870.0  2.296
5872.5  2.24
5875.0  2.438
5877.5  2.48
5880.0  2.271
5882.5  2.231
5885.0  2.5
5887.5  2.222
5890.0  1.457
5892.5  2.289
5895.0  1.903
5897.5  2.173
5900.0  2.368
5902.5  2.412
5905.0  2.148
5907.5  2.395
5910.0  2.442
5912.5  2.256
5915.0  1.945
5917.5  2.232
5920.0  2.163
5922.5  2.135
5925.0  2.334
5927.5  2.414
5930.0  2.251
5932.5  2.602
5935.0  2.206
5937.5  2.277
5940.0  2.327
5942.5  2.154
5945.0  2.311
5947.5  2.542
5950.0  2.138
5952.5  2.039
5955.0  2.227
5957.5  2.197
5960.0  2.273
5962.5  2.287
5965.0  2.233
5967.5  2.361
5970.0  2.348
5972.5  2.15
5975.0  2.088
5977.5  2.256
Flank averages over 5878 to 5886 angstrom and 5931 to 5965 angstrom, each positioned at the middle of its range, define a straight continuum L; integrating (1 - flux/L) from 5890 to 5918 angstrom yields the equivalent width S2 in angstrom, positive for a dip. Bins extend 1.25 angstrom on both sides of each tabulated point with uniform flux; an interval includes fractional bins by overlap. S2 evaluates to 1.5 angstrom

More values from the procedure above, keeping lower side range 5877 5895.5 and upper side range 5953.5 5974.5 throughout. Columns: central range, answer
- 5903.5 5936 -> -1.0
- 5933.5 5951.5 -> -0.4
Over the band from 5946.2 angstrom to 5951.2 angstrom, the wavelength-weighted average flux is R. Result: 2.34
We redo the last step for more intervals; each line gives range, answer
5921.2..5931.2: 2.28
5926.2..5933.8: 2.42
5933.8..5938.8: 2.24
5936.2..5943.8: 2.25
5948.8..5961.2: 2.17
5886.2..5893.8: 1.99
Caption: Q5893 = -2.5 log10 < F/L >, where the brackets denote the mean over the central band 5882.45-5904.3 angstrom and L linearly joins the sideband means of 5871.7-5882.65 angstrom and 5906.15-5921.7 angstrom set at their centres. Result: 0.062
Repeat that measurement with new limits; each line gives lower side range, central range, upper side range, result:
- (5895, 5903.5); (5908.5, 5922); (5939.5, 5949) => 0.04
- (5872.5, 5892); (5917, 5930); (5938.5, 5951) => 0.01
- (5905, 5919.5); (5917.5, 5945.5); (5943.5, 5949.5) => 0.02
